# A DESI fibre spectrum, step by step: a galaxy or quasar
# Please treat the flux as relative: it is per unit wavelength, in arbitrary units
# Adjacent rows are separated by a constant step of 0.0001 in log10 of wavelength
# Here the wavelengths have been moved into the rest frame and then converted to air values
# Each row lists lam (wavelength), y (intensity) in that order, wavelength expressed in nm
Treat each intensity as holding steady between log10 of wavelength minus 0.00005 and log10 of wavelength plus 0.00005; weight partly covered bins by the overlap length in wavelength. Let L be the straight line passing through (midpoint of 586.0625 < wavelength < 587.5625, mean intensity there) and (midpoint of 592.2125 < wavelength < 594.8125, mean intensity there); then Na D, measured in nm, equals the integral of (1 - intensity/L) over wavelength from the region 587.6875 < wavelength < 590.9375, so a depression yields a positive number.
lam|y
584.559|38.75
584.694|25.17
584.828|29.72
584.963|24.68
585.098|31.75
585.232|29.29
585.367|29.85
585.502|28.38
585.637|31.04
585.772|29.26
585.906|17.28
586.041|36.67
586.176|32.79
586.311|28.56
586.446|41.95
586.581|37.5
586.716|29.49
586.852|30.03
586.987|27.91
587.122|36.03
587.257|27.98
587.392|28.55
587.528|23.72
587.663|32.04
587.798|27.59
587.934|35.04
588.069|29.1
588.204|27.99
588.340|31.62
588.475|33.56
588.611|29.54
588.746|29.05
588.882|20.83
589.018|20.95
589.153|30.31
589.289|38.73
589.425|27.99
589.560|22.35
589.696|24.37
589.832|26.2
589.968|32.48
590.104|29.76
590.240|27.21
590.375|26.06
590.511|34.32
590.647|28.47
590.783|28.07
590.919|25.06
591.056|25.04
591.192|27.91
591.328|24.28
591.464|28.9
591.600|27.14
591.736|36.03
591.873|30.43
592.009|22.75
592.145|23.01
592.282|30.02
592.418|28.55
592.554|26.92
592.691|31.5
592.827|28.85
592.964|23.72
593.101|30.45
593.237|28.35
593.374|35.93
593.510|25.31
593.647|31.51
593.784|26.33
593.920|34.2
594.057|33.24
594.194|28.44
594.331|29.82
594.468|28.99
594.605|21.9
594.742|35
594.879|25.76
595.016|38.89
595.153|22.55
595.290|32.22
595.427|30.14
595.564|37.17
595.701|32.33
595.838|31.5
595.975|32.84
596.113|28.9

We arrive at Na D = 0.22 nm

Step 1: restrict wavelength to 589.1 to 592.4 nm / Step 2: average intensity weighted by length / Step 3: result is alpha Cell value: 28.2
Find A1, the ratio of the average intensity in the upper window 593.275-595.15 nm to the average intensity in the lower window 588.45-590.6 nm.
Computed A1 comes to 1.07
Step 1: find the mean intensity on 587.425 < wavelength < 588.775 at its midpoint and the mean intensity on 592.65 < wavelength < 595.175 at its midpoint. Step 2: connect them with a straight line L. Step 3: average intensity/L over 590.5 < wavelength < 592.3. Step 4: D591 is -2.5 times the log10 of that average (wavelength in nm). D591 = 0.08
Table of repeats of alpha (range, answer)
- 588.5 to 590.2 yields 27.8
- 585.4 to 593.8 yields 29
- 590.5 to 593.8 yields 28.3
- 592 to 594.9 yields 28.8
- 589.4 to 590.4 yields 27.1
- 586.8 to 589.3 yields 29.3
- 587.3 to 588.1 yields 29.3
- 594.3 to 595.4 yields 29.4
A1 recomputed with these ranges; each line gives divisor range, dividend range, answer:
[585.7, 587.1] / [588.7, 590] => 0.87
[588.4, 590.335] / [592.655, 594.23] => 1.06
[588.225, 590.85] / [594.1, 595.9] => 1.07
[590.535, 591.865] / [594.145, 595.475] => 1.04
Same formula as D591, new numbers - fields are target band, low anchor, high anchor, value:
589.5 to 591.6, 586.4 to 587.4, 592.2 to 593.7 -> 0.11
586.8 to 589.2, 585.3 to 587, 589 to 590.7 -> 0.03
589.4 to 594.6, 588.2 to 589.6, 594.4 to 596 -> 0.05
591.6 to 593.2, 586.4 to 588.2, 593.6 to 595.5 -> 0.07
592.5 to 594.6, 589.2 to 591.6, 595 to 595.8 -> 0.04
